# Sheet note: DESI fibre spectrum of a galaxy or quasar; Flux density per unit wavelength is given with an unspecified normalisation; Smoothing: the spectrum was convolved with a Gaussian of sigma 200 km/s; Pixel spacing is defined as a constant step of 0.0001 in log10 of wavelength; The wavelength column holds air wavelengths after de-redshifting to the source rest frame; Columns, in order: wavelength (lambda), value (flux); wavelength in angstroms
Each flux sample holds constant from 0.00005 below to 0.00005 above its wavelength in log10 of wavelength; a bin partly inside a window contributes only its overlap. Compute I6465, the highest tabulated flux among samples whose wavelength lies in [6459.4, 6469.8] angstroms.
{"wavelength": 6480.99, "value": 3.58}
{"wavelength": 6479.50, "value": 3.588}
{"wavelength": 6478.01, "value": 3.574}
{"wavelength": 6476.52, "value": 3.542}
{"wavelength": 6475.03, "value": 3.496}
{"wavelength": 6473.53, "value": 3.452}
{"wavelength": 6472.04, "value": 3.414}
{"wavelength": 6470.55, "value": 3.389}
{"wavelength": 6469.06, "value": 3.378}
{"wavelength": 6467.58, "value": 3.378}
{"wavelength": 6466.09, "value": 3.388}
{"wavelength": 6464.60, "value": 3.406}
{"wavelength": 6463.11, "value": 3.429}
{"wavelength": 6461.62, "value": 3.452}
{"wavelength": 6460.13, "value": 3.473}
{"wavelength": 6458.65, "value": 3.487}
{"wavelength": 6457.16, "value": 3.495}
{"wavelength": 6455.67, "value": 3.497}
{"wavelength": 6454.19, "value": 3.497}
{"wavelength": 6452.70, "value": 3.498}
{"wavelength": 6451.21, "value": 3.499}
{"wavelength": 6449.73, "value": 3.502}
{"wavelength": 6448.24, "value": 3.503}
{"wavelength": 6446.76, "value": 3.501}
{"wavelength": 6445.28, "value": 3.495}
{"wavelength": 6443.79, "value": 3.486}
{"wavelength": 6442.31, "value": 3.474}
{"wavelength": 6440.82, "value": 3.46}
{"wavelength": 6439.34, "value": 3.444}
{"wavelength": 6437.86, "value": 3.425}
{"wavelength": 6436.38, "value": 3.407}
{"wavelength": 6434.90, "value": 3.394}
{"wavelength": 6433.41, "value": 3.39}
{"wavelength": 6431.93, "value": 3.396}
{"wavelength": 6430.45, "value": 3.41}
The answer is 3.473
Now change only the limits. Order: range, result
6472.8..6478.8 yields 3.574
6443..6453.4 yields 3.503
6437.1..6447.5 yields 3.501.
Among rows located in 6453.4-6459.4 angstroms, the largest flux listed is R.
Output 3.497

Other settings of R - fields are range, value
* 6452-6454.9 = 3.498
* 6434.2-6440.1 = 3.444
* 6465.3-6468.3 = 3.388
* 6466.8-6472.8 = 3.414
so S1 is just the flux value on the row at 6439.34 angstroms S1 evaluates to 3.444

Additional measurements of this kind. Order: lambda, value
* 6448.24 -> 3.503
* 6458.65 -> 3.487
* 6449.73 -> 3.502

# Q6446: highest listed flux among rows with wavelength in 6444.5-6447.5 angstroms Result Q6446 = 3.501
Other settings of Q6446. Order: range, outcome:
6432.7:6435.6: 3.394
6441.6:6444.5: 3.486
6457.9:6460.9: 3.487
